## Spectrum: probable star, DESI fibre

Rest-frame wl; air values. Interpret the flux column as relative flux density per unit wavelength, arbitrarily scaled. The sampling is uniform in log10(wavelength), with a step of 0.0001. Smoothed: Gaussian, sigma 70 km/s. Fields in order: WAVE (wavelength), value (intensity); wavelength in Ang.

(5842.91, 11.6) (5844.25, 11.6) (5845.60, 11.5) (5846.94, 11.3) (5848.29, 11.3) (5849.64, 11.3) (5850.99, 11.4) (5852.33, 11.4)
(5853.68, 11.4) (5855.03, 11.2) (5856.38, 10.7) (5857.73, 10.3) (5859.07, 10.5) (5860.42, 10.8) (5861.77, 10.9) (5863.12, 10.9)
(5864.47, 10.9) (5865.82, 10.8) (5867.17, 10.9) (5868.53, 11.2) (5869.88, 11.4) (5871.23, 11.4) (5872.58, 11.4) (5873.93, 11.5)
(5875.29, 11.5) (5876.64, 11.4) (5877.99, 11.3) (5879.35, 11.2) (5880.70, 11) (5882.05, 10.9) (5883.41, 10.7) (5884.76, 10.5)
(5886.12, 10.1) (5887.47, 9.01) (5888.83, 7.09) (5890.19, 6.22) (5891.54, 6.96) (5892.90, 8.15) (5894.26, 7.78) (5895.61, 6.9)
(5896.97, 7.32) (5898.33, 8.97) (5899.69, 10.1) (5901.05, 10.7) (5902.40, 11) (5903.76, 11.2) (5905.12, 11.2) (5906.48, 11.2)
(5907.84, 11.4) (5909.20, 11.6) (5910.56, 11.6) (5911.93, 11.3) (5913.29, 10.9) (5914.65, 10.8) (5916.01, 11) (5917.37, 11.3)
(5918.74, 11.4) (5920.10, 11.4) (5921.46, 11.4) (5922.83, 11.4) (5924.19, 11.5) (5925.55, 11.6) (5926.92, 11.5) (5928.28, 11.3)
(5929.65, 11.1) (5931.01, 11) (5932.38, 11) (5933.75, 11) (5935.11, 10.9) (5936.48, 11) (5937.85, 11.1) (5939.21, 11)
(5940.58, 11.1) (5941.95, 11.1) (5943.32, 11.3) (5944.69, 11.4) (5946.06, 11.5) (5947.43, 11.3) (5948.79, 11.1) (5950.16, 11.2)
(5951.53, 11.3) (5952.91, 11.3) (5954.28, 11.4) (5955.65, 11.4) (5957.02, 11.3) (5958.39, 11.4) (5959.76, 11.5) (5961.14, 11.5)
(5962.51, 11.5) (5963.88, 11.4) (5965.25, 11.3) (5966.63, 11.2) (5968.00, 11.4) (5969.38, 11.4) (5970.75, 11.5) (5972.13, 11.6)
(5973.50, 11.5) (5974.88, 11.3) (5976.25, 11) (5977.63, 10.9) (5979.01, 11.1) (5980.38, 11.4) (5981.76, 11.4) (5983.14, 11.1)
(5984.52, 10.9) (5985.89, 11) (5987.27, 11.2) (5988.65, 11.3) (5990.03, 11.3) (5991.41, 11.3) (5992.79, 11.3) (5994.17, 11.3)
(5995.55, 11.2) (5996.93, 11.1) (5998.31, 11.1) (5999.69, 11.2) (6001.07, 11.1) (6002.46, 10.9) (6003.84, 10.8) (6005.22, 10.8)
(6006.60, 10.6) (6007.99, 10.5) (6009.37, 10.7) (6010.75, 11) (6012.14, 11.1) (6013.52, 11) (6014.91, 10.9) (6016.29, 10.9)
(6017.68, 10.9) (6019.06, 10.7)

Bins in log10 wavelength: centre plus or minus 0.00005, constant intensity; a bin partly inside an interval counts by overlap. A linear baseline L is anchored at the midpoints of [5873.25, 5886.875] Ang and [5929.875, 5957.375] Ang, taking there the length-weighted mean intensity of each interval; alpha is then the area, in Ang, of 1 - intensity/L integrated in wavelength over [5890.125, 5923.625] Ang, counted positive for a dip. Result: 2.6 Ang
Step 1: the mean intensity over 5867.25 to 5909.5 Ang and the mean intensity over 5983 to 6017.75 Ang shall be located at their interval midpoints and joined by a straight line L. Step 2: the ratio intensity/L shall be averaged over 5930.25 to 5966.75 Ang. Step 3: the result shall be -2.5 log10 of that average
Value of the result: -0.07 mag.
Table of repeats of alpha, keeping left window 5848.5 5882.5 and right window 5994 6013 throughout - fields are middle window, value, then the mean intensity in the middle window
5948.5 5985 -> -1.1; 11.3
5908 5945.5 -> -0.6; 11.2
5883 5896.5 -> 3.4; 8.28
